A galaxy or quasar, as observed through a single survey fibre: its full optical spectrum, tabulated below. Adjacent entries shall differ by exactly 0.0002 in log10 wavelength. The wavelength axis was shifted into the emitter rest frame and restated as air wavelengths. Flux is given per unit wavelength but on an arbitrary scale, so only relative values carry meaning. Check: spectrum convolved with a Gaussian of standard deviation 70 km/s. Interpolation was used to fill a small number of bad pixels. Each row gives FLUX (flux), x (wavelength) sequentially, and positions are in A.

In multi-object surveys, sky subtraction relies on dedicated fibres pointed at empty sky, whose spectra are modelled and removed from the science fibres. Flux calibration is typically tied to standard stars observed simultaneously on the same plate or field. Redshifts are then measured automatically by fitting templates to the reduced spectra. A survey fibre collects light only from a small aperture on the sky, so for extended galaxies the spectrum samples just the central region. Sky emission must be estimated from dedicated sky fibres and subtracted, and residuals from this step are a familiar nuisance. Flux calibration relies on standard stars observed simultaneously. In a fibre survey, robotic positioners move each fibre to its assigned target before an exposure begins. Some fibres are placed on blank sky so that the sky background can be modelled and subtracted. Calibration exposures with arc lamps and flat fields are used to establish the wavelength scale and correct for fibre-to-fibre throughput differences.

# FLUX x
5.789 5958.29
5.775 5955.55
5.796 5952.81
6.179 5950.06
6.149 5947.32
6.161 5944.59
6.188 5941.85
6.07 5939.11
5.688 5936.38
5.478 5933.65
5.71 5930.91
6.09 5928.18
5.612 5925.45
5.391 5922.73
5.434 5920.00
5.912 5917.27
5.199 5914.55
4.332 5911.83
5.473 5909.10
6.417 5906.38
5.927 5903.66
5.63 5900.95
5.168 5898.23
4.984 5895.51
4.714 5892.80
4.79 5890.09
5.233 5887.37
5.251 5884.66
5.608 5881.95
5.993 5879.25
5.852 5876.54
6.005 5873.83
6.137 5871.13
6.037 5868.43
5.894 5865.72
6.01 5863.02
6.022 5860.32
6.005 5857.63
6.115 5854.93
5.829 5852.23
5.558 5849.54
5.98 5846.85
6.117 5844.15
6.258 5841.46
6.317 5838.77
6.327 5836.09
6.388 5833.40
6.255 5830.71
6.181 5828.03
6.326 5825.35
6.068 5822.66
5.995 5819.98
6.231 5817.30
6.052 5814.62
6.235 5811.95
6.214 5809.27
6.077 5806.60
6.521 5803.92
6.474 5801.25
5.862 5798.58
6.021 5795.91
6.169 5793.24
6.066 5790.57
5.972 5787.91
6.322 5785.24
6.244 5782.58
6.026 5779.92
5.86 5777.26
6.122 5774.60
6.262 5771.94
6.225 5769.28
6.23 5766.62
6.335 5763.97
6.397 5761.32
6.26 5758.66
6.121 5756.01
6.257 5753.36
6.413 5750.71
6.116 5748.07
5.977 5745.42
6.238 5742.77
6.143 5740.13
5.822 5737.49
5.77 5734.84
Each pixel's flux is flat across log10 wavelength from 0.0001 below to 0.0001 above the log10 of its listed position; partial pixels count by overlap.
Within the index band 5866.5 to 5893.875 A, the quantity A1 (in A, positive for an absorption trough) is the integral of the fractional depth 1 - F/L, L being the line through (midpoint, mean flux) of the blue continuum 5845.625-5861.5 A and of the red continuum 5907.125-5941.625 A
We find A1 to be 1.0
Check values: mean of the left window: 5.92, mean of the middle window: 5.58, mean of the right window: 5.57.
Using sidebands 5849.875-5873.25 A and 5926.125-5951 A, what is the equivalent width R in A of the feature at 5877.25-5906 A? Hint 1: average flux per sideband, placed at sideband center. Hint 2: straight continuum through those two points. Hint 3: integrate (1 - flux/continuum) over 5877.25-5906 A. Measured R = 2.9 A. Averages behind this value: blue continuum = 5.99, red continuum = 5.95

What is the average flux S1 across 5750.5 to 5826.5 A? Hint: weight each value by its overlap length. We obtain 6.18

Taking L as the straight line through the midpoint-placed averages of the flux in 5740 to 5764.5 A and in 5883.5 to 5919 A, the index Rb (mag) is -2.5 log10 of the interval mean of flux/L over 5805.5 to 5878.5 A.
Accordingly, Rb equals -0.08 mag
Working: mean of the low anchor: 6.23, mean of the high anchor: 5.31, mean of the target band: 6.09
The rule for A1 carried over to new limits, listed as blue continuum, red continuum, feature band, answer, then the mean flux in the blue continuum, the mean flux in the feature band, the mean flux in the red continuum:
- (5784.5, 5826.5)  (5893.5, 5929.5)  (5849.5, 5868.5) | -0.43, 6.16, 5.95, 5.49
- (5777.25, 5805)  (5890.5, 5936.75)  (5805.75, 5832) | -0.75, 6.15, 6.17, 5.46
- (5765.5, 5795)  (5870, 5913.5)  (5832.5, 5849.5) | -1.20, 6.13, 6.18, 5.46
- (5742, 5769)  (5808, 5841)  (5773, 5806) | 0.46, 6.23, 6.14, 6.22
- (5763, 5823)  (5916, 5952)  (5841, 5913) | 3.62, 6.16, 5.67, 5.85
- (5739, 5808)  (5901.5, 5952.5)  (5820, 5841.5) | -0.82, 6.18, 6.25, 5.74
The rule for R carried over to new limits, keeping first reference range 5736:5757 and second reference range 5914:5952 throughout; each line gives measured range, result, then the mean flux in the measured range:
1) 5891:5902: 1.46 A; 5.1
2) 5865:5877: -0.16 A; 6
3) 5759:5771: -0.38 A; 6.29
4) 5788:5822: -0.66 A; 6.15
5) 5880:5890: 0.96 A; 5.33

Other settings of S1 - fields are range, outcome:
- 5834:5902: 5.76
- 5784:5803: 6.13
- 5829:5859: 6.11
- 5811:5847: 6.2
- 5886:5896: 4.93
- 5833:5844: 6.3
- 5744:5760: 6.19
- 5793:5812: 6.19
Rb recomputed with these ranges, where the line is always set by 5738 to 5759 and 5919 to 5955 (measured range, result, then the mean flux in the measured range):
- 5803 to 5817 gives -0.03 mag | 6.21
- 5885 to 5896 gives 0.19 mag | 4.96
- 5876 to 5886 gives 0.05 mag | 5.66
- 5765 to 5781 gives 0.00 mag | 6.13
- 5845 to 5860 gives 0.01 mag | 5.91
